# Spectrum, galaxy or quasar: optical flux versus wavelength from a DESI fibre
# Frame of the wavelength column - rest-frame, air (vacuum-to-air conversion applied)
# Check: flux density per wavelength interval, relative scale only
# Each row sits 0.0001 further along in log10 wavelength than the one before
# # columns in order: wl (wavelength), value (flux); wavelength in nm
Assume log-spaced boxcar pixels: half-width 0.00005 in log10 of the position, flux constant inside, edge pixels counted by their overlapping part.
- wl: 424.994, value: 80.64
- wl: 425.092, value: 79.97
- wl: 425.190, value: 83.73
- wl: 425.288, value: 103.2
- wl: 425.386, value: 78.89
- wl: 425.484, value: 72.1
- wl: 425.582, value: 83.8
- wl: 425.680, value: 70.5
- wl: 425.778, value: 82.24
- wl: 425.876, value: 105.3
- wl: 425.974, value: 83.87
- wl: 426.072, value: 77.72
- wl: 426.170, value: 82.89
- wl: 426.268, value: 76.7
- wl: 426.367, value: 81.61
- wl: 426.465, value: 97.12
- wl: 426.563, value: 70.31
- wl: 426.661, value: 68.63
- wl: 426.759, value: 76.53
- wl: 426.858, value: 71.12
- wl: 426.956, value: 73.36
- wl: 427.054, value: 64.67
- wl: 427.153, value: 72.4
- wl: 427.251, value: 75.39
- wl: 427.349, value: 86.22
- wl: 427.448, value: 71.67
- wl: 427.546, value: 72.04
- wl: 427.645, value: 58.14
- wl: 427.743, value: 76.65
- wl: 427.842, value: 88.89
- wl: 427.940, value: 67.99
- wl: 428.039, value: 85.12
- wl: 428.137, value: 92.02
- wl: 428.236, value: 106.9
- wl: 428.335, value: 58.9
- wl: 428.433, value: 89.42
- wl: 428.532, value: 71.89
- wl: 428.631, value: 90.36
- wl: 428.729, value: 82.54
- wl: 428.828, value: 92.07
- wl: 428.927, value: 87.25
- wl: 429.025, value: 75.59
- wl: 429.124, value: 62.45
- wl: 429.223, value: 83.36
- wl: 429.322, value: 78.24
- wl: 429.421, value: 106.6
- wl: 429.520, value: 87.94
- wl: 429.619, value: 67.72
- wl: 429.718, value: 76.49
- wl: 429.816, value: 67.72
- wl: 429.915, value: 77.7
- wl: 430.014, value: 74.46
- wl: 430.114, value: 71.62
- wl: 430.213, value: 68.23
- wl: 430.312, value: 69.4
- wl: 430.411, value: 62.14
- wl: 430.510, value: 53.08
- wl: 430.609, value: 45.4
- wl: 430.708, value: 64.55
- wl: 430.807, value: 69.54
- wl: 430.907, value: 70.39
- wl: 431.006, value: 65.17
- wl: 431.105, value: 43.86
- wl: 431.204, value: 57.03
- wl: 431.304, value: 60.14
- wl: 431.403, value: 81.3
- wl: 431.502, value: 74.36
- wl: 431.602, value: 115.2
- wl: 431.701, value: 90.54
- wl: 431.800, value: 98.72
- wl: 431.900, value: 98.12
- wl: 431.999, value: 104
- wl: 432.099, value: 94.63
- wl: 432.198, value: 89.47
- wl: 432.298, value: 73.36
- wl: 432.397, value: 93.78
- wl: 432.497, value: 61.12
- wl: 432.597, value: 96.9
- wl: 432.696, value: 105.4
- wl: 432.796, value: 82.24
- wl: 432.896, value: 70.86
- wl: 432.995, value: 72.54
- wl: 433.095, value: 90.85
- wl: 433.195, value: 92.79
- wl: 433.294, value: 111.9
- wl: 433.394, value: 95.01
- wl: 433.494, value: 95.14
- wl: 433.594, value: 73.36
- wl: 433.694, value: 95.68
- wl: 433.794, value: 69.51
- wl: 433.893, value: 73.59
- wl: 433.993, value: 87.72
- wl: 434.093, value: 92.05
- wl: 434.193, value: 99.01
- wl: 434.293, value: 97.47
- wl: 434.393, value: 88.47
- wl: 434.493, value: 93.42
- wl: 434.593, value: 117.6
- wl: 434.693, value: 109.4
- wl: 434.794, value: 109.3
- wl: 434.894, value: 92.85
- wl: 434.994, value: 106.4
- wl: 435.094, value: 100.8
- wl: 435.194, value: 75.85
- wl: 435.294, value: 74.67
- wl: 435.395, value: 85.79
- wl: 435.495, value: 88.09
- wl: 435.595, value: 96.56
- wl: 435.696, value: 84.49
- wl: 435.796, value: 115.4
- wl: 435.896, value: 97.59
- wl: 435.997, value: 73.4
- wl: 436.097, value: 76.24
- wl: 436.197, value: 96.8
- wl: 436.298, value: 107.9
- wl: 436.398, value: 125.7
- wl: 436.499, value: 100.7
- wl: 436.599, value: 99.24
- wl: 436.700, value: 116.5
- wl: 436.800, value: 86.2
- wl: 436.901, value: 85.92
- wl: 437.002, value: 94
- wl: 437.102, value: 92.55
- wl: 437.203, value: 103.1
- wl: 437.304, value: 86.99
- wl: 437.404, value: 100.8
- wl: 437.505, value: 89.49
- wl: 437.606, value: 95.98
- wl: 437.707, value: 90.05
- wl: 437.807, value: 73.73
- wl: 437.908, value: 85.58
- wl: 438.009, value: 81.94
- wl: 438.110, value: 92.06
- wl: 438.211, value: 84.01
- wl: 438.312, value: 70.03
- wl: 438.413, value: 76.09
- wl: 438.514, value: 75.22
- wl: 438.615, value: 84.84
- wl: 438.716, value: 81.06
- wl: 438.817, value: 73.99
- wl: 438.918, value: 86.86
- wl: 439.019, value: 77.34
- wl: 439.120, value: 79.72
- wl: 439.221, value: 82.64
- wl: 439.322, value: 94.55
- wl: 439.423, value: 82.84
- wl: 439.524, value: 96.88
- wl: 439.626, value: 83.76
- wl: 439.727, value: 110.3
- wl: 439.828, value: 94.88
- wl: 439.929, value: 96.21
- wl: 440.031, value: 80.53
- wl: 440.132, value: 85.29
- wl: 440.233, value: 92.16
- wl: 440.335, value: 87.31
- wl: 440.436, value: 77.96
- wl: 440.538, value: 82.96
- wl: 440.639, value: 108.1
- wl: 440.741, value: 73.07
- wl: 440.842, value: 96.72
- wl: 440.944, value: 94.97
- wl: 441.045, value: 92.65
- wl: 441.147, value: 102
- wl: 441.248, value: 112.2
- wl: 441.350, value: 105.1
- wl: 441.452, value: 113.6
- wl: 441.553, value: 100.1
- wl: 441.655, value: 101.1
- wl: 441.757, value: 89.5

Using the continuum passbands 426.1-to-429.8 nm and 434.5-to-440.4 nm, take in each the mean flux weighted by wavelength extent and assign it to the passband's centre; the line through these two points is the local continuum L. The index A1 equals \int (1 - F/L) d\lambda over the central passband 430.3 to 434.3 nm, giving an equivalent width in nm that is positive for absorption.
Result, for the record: 0.16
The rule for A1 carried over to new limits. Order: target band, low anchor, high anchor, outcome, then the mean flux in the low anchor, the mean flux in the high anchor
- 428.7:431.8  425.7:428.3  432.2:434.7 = 0.38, 79.2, 89.2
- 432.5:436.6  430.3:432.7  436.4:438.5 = -0.42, 77.1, 90.8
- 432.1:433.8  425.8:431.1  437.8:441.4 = -0.13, 76.2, 87.8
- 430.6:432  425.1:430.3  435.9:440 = 0.12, 79.3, 89.7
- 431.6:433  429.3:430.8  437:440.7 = -0.26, 71.2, 87.2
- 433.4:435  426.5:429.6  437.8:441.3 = -0.19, 78.8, 87.3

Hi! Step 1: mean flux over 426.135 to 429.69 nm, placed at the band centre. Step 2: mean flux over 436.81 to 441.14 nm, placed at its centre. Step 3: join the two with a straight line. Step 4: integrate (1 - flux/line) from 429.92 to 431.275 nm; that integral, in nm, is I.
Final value 0.30 nm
